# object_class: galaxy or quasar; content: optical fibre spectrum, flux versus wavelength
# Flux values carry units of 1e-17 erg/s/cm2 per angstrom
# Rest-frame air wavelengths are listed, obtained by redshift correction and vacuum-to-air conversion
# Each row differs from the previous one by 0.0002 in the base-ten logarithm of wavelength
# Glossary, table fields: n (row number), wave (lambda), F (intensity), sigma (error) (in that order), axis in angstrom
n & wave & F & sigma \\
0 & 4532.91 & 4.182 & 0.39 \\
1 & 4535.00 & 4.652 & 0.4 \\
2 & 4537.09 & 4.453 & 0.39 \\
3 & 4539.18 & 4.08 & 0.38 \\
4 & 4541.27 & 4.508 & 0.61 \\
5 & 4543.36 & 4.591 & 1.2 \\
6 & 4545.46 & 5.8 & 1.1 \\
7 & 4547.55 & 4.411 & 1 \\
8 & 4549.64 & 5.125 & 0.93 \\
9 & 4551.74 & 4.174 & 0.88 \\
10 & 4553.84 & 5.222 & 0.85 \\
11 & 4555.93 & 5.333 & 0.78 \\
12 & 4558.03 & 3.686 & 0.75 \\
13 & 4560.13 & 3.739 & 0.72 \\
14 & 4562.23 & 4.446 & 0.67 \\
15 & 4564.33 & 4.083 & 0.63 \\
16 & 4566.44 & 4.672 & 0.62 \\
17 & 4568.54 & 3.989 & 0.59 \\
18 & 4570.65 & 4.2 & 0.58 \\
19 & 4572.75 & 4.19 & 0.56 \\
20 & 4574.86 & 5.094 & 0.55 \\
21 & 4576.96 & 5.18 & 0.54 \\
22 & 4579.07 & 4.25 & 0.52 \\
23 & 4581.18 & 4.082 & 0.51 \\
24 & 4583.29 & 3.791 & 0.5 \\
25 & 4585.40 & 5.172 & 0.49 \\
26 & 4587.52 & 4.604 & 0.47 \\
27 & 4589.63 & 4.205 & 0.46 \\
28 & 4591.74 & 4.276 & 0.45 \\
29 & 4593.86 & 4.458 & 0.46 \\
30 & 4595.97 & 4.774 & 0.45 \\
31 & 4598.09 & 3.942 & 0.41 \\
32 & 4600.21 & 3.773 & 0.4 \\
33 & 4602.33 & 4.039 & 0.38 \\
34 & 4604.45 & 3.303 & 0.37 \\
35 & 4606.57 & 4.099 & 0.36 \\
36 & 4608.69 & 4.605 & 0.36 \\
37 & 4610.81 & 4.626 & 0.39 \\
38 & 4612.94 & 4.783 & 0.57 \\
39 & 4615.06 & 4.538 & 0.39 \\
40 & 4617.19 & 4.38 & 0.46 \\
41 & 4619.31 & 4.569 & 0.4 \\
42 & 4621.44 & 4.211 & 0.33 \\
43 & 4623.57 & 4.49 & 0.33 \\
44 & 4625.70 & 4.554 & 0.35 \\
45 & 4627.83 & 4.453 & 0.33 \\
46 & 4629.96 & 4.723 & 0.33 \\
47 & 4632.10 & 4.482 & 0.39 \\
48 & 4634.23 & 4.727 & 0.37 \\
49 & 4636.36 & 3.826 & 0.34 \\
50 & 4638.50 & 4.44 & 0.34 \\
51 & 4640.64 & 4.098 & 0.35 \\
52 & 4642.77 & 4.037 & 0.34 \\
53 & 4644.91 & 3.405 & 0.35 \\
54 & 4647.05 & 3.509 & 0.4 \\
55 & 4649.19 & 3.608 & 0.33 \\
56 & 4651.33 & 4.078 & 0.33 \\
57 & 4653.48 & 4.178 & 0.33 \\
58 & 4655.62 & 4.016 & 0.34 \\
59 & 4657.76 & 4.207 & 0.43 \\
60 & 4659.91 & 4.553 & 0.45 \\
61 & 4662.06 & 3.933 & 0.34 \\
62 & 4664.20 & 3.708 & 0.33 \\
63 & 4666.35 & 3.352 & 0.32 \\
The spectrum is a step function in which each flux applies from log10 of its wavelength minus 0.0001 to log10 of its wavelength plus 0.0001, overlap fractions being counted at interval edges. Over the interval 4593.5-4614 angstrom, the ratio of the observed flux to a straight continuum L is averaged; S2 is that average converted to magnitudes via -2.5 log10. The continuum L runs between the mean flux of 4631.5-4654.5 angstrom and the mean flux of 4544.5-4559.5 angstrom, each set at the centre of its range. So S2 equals 0.03 mag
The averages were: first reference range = 4.79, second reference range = 4.03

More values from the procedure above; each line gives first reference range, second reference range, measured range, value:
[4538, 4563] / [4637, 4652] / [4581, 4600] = -0.016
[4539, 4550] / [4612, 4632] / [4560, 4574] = 0.116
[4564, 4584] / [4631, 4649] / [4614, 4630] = -0.087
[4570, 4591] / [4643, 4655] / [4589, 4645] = -0.053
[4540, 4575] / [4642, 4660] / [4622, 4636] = -0.116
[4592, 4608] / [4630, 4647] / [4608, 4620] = -0.121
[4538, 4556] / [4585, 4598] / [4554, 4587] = 0.051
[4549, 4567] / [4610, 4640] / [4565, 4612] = 0.036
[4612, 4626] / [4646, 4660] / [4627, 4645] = -0.010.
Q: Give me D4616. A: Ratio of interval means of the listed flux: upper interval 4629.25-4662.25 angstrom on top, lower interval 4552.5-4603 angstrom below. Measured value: 0.94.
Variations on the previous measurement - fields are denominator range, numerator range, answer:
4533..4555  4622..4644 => 0.93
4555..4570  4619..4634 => 1.06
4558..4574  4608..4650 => 1.03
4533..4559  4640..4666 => 0.84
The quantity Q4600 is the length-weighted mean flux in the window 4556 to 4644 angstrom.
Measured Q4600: 4.34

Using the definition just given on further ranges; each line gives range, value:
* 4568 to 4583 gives 4.41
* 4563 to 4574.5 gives 4.28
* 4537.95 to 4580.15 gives 4.54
